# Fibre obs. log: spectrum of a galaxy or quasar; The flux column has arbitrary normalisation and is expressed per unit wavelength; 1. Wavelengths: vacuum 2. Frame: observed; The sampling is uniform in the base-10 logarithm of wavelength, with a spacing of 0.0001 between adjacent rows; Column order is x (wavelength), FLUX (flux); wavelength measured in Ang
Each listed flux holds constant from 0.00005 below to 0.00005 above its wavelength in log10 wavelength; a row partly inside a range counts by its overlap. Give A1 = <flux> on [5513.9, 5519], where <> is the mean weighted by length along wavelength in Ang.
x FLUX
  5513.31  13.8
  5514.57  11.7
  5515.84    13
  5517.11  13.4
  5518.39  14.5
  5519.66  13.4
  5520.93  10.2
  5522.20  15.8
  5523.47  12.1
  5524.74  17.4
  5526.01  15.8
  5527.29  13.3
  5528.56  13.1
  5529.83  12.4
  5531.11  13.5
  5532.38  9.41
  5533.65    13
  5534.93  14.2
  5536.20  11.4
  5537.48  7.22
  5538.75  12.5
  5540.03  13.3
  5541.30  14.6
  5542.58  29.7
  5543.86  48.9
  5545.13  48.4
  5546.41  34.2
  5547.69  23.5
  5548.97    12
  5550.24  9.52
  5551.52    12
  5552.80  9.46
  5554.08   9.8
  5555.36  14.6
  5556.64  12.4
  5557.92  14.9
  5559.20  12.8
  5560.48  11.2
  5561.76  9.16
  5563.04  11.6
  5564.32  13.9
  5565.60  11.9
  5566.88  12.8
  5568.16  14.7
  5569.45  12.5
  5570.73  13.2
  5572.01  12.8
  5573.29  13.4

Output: 13.1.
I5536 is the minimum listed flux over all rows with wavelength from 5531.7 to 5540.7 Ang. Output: 7.22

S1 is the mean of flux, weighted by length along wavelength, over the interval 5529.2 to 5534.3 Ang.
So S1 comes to 12.1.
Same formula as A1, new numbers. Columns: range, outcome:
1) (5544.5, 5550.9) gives 25.4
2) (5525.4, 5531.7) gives 13.6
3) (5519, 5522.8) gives 13.1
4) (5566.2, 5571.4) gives 13.3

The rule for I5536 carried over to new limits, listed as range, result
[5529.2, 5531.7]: 12.4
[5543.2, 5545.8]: 48.4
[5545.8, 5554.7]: 9.46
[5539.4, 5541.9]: 13.3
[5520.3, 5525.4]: 10.2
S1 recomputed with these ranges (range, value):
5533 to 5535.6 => 13.6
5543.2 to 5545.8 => 48.4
